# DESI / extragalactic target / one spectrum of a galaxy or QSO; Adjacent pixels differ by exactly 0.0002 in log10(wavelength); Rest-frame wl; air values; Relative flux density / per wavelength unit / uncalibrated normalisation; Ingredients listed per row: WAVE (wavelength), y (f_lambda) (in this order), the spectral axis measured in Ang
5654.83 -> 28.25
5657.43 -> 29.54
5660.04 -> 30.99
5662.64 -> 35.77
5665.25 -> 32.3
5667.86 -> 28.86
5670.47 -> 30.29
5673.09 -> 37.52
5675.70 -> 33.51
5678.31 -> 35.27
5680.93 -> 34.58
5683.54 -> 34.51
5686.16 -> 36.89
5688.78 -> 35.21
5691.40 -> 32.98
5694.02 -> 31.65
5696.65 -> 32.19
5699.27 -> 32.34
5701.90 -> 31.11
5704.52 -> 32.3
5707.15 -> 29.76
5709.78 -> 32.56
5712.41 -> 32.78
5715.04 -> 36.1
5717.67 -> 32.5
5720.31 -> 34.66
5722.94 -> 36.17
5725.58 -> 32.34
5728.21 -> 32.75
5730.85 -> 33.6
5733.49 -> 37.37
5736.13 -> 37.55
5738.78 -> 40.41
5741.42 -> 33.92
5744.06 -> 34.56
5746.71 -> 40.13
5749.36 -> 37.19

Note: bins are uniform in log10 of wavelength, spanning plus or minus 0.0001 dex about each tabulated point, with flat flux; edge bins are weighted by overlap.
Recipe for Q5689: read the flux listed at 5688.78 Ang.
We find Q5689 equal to 35.21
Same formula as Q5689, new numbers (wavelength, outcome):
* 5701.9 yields 31.11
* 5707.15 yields 29.76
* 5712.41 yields 32.78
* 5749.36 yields 37.19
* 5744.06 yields 34.56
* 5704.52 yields 32.3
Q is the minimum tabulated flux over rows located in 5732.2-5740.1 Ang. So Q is 37.37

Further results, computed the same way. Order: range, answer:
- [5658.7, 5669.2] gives 28.86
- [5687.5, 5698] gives 31.65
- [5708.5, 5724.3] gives 32.5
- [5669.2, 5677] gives 30.29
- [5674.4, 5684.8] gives 33.51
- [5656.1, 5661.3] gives 29.54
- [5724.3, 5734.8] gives 32.34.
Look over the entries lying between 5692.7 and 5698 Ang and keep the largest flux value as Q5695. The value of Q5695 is 32.19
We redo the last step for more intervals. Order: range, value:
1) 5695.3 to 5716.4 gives 36.1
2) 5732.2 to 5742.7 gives 40.41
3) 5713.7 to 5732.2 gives 36.17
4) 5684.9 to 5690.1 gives 36.89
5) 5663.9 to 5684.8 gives 37.52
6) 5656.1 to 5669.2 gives 35.77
